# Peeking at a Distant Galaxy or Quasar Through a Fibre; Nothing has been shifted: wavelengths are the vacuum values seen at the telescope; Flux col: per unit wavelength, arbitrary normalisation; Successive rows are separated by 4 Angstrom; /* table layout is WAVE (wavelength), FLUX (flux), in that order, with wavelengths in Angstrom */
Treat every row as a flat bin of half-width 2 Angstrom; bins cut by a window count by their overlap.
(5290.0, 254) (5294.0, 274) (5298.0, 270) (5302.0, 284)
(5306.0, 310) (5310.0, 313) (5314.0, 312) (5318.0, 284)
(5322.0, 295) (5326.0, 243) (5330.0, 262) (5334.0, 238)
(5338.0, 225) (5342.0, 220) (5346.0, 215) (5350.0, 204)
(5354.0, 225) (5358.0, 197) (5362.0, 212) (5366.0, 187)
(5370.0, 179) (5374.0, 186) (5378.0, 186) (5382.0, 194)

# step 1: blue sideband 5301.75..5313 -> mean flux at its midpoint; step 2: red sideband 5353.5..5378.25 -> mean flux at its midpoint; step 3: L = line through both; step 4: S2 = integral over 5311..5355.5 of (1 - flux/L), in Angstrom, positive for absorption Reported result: 1.5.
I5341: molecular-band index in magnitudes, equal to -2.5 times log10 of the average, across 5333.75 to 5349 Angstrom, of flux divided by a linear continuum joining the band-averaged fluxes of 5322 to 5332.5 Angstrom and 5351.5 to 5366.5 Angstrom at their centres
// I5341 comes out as 0.07 mag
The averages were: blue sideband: 260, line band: 222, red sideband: 207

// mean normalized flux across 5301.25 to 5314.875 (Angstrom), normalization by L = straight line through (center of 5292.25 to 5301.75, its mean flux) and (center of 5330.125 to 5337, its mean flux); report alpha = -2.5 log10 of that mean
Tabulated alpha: -0.16 mag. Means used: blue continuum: 274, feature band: 306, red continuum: 243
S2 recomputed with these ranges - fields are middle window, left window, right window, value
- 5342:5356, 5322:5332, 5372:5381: 0.8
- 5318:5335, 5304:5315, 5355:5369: 0.7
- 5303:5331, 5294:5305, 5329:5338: -3.0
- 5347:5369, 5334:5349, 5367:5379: -0.3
